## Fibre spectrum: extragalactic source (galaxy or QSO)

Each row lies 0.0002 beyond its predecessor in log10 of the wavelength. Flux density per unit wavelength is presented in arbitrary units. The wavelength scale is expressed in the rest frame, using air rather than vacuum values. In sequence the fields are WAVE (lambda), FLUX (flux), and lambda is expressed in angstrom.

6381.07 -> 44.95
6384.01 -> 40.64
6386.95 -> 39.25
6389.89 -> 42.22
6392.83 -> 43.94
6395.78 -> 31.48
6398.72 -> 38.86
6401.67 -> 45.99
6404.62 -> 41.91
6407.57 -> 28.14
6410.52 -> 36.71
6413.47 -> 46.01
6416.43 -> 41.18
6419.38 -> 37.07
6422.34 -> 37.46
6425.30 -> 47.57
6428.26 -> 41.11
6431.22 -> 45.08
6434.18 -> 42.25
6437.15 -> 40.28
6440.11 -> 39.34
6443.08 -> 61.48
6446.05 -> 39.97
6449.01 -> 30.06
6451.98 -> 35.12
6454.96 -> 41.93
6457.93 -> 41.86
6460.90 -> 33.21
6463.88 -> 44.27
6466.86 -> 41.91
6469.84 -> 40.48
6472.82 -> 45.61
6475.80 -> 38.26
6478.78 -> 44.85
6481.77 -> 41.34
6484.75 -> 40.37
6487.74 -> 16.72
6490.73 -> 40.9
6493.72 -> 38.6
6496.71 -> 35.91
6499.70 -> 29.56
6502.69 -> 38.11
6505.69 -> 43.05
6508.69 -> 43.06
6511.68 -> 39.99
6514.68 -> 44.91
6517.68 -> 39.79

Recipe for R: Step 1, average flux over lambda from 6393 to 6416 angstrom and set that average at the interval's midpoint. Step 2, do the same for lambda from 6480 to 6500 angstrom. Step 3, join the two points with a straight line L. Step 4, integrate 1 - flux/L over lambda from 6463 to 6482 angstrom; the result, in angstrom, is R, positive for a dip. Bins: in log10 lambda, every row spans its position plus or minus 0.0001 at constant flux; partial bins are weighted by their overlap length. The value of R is -3.4 angstrom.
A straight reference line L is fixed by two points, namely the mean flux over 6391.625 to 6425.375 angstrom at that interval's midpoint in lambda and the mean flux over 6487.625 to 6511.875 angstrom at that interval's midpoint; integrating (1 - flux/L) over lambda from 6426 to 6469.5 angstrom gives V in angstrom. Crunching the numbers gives -3.4 angstrom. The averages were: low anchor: 39.3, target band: 41.4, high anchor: 37.1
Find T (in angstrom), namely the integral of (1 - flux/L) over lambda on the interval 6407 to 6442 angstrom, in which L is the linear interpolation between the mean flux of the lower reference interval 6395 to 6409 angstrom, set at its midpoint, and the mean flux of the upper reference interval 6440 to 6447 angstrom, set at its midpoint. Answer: 2.4 angstrom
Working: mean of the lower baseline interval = 37.6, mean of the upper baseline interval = 48.9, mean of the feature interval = 40.7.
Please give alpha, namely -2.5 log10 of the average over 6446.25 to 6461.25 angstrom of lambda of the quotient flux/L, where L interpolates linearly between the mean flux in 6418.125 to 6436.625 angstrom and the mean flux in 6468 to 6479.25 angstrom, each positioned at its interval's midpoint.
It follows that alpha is 0.14 mag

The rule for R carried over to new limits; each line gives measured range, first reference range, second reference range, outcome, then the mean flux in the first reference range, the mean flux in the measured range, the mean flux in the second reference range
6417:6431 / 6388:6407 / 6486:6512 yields -0.8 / 40.1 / 41.2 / 36.1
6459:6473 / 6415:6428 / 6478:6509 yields -0.8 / 40.8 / 40.7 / 37.1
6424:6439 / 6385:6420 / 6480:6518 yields -1.6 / 39.5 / 43.1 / 37.9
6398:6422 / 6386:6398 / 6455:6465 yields 0.0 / 39.2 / 39.4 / 39.9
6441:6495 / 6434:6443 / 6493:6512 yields 1.8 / 43.6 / 39.8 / 38.2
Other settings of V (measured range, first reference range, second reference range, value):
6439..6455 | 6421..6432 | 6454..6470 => 0.1 angstrom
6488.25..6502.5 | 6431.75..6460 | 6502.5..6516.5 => 2.3 angstrom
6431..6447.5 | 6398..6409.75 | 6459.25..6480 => -1.9 angstrom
